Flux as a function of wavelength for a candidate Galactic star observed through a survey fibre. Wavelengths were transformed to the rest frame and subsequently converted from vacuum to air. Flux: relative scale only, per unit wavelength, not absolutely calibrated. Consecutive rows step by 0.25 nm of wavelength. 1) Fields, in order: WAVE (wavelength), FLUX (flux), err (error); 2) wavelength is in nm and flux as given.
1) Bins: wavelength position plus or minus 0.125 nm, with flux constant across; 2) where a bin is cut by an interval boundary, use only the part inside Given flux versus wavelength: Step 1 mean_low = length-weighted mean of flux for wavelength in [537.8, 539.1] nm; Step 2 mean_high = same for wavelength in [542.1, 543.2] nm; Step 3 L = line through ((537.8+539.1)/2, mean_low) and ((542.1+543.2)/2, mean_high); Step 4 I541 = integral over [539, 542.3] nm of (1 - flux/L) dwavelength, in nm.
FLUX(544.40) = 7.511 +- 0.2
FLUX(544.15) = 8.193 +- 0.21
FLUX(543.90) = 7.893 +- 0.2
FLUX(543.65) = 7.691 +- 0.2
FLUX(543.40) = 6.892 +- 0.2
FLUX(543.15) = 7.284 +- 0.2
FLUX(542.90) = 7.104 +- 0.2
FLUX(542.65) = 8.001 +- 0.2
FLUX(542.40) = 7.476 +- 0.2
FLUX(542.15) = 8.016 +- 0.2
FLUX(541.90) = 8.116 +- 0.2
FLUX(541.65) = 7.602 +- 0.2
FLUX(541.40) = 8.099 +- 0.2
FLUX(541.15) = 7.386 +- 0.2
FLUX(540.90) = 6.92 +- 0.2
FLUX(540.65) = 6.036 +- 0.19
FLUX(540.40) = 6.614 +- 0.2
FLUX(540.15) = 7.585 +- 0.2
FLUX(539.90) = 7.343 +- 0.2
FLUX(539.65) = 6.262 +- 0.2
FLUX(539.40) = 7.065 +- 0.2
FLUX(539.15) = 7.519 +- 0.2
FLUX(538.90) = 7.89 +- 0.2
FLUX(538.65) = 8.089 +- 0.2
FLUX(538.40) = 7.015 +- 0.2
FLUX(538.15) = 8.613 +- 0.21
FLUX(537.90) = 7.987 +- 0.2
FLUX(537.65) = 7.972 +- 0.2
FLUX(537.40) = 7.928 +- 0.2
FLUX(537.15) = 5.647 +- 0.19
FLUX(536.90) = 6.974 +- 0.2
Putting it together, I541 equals 0.19 nm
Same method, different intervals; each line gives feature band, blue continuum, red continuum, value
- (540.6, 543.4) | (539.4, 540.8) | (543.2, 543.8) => -0.15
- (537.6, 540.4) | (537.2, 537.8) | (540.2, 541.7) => -0.04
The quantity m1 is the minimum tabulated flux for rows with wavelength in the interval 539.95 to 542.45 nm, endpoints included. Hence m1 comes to 6.036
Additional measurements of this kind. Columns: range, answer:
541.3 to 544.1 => 6.892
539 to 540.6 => 6.262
